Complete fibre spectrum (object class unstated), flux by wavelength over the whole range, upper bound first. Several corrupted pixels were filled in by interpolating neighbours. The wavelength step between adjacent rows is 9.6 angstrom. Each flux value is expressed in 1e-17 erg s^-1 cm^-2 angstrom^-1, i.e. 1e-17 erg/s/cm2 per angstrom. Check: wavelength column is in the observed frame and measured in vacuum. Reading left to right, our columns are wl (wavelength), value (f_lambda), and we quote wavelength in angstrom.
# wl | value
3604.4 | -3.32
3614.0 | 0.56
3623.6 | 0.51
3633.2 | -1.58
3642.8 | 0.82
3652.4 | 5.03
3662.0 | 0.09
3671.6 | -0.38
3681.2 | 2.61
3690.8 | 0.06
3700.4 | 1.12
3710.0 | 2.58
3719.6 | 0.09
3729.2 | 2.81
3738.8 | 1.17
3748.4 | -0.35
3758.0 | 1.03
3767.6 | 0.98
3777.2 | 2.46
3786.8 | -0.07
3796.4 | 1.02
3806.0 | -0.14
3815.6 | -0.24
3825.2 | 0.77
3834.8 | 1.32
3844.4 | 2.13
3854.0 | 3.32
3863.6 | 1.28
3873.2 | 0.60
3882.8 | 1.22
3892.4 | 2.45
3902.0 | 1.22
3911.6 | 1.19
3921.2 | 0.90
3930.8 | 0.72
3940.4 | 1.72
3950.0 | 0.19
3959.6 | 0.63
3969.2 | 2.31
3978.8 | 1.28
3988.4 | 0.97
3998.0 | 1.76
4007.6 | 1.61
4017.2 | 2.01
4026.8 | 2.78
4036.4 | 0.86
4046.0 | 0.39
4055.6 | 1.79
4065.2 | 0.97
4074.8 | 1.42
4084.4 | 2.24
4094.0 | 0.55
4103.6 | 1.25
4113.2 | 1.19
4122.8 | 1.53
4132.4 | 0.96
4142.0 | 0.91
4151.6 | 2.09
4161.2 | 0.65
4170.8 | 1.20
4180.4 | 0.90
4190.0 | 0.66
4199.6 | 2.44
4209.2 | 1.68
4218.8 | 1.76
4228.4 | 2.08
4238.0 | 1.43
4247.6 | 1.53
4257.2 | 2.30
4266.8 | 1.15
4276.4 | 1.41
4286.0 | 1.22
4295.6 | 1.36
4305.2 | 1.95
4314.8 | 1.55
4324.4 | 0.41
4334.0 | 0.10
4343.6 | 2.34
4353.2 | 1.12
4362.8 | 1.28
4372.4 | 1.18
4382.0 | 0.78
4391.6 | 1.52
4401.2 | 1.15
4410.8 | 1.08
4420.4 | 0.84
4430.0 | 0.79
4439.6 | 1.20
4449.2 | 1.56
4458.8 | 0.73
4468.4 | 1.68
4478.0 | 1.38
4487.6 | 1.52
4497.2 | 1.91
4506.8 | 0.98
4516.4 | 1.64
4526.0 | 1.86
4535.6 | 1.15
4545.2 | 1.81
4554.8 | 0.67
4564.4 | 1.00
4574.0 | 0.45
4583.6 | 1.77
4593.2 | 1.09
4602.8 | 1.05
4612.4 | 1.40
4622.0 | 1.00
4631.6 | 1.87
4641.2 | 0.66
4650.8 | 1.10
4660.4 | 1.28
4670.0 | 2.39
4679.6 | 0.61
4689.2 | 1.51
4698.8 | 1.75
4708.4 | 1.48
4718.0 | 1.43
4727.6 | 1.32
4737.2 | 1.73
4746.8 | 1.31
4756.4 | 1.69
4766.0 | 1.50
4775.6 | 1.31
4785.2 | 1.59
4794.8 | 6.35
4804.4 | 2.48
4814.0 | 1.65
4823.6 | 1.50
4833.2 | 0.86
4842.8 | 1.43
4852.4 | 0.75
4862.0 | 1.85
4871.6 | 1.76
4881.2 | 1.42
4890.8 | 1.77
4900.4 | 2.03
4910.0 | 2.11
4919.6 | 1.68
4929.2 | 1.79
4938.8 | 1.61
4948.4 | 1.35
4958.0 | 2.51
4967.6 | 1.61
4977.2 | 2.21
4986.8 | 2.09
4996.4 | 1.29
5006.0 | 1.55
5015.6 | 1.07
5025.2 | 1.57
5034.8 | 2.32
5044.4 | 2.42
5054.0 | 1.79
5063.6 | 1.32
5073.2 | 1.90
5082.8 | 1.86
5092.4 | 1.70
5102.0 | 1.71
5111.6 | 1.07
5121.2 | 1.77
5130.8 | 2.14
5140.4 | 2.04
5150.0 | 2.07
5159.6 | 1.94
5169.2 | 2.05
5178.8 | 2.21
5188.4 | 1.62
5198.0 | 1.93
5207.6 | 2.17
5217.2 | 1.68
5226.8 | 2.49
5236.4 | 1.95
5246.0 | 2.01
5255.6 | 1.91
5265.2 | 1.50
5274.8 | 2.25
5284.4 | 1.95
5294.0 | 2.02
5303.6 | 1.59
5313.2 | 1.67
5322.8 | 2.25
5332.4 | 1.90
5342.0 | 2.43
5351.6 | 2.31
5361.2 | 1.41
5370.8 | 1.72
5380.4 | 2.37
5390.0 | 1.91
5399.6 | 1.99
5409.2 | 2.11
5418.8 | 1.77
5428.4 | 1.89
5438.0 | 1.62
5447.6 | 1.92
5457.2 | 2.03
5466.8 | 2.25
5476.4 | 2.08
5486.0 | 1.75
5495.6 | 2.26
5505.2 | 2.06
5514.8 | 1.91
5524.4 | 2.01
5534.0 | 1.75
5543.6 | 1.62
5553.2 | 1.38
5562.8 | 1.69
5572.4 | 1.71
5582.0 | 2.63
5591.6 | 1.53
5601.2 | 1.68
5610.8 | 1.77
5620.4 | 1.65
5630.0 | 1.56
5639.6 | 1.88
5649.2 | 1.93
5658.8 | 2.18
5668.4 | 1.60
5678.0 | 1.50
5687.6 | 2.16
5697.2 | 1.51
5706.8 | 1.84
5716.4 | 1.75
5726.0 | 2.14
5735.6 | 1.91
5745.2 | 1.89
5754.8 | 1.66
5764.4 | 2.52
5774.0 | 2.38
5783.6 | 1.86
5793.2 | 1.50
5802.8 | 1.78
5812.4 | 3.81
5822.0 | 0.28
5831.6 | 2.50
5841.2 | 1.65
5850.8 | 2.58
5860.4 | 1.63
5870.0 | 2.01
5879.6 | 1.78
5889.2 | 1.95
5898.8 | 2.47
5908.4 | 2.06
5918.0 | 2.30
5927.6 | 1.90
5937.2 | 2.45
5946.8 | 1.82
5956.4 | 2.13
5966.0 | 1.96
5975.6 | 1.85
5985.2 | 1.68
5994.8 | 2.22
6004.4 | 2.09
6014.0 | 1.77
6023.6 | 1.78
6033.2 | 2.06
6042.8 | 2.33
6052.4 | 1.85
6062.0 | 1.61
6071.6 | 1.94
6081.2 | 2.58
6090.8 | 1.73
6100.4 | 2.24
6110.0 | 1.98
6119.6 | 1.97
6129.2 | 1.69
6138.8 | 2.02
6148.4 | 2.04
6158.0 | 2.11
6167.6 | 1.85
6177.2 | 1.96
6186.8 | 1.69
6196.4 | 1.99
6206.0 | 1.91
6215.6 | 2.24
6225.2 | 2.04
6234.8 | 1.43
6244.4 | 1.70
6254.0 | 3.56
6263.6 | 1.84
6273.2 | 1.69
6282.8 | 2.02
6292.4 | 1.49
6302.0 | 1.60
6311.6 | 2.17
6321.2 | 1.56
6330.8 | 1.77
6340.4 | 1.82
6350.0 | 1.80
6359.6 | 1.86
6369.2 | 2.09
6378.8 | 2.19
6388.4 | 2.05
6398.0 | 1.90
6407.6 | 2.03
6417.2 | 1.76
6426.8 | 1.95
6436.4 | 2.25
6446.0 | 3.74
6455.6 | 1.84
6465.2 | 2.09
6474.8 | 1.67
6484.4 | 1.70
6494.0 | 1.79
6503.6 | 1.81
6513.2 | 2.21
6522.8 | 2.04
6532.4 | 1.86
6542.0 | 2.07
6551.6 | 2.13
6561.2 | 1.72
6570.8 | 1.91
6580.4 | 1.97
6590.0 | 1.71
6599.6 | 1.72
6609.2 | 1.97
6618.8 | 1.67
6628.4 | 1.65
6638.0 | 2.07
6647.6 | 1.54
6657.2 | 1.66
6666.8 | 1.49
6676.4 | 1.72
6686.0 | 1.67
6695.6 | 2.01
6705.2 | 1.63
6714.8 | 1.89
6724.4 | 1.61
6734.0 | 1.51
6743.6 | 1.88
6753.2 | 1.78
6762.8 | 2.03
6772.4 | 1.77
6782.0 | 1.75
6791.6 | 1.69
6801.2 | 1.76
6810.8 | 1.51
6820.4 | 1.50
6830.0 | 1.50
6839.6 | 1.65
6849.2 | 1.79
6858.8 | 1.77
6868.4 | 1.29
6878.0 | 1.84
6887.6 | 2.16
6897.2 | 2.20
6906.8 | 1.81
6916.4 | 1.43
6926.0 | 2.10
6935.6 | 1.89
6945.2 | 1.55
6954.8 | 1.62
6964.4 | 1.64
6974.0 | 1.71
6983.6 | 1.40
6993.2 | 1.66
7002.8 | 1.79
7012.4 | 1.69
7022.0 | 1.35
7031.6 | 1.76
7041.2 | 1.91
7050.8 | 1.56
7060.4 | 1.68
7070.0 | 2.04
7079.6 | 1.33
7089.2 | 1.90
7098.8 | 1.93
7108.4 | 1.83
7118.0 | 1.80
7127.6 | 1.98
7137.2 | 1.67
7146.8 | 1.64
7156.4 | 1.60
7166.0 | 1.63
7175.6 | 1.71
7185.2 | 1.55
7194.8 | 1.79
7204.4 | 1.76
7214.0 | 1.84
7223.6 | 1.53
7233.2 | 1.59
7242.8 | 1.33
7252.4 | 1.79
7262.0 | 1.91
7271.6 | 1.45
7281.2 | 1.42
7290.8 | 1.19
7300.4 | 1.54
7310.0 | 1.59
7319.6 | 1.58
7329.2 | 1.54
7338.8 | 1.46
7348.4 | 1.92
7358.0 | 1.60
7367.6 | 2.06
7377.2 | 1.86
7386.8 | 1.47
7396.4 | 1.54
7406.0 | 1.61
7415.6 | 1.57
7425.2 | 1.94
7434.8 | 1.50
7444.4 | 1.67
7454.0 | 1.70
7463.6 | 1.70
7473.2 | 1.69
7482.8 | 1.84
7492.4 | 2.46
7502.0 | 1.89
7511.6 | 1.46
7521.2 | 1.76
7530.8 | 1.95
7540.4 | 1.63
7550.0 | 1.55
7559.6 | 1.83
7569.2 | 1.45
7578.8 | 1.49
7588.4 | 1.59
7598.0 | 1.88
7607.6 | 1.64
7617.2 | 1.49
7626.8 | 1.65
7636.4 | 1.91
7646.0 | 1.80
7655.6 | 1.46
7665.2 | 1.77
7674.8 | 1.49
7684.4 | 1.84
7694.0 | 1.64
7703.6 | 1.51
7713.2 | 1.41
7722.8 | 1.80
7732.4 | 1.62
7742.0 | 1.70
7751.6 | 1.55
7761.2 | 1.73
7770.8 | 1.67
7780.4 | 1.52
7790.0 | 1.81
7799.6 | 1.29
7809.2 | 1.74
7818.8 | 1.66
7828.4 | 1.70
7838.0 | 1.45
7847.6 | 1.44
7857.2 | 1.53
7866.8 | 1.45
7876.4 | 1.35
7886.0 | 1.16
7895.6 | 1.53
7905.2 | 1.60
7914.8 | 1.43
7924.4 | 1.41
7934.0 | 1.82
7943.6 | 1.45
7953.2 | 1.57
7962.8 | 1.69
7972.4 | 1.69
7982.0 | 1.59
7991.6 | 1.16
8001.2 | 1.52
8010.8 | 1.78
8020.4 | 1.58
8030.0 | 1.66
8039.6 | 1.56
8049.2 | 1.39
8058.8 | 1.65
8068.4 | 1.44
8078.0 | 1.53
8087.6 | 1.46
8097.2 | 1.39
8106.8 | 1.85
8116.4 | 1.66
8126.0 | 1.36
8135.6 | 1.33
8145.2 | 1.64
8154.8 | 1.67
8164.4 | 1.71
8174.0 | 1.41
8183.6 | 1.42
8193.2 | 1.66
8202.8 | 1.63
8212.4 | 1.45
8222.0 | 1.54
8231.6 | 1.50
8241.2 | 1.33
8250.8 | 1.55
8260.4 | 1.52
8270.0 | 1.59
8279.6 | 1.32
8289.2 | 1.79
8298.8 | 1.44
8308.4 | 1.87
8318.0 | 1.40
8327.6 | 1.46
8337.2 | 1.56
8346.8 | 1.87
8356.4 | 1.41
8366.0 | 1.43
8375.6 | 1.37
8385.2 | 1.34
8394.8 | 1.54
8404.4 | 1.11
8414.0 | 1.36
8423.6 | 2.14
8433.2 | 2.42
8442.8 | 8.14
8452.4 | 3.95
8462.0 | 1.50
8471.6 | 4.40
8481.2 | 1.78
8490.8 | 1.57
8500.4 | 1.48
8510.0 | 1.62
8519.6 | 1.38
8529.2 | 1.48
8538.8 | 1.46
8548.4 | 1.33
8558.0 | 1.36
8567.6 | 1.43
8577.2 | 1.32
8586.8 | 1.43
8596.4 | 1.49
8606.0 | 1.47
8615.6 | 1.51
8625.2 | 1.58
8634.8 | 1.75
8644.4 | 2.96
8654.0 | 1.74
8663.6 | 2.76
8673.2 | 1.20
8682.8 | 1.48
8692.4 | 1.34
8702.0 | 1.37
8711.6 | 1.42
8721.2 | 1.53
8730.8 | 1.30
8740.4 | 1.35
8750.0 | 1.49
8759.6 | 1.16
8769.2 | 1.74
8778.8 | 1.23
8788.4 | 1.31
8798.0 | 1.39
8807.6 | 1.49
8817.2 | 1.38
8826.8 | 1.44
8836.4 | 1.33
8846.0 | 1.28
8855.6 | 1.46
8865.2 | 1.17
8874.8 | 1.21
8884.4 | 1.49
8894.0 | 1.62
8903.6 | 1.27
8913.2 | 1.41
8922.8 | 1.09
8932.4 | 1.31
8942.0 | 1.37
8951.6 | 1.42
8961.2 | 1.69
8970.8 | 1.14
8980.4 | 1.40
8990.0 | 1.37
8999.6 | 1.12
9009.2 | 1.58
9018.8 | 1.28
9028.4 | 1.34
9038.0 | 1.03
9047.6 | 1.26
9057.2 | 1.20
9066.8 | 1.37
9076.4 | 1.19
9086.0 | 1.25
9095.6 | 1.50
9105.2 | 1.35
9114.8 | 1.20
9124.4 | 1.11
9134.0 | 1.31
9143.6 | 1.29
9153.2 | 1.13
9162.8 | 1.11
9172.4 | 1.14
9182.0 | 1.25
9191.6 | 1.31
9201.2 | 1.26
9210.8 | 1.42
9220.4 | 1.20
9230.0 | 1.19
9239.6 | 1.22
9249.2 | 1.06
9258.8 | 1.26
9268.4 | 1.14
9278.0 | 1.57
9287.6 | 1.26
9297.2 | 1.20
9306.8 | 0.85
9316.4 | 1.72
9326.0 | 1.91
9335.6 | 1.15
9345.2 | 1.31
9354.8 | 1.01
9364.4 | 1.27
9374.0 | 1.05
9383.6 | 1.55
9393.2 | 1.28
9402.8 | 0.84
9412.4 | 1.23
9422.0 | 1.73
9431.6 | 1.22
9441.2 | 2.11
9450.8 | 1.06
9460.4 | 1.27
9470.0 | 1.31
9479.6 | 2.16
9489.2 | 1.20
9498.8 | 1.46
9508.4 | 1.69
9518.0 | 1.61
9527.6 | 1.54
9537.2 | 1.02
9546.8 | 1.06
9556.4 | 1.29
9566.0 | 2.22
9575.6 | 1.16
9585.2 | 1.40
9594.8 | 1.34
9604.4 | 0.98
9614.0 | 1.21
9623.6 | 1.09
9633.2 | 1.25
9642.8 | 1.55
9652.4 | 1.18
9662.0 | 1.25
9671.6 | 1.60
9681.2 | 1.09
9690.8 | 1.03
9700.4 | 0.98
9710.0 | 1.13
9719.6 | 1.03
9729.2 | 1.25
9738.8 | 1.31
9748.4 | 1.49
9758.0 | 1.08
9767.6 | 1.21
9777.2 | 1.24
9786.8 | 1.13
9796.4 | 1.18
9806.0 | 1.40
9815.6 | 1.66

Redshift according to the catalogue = 0.287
